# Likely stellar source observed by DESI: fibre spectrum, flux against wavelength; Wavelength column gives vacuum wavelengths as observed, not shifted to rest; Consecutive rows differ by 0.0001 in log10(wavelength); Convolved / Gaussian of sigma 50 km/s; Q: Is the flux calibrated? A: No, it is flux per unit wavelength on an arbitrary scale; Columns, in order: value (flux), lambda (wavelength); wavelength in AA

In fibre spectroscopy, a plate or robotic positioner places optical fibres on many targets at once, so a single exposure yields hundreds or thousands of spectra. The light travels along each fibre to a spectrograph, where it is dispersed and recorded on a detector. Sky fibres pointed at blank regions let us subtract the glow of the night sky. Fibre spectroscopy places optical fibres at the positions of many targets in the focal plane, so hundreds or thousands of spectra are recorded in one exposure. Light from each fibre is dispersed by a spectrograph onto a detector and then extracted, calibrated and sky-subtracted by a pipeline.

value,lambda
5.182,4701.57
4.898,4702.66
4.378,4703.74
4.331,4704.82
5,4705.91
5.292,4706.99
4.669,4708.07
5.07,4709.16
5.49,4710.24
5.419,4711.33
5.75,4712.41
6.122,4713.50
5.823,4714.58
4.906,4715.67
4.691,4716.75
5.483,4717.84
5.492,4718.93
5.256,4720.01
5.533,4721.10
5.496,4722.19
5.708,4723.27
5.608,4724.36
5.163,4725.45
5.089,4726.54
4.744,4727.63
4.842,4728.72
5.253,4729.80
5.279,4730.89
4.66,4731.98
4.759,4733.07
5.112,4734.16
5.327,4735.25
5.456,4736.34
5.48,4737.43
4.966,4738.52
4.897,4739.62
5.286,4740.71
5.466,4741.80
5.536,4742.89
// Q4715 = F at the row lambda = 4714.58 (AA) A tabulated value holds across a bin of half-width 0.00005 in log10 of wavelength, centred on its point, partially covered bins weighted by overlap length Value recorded 5.823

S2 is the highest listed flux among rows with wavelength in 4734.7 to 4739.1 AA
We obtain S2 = 5.48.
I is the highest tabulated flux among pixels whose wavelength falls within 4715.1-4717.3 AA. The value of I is 4.906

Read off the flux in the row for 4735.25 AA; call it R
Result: 5.327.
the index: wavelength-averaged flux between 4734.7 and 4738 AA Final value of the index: 5.42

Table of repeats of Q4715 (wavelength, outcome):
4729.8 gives 5.253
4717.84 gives 5.483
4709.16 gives 5.07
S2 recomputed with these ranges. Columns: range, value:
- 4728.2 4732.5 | 5.279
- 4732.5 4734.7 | 5.112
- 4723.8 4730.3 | 5.608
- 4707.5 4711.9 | 5.49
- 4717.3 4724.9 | 5.708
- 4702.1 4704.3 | 4.898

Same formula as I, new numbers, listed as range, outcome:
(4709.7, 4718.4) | 6.122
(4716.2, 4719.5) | 5.492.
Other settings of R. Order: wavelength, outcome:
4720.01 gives 5.256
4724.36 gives 5.608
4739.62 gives 4.897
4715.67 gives 4.906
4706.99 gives 5.292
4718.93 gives 5.492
